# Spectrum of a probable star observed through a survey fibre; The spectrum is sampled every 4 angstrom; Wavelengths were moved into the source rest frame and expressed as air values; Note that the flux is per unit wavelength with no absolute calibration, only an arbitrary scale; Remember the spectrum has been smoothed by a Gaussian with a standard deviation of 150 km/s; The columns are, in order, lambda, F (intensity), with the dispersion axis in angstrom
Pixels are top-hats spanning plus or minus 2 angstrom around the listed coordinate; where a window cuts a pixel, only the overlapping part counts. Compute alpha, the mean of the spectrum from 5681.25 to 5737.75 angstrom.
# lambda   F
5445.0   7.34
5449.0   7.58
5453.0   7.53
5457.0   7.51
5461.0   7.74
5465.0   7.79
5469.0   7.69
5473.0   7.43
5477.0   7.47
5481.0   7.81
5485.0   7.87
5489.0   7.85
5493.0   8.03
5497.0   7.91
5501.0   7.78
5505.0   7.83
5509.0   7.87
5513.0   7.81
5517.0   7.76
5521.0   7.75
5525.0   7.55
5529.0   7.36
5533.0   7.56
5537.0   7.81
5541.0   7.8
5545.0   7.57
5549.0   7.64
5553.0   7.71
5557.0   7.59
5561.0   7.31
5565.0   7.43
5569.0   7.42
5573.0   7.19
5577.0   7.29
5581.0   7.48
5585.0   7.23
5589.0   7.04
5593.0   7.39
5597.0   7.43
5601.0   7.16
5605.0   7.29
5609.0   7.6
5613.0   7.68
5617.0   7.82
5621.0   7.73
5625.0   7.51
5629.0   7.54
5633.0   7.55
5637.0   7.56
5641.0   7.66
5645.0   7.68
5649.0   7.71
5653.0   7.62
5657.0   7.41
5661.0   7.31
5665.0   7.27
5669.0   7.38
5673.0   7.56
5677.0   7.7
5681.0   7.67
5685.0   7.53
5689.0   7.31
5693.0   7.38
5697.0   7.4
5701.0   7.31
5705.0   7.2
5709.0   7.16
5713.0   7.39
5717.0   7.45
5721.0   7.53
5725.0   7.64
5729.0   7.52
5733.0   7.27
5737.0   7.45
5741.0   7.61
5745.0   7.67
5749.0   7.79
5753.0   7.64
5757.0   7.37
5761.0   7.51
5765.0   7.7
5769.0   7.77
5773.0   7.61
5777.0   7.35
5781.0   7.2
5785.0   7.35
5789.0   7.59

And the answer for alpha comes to 7.4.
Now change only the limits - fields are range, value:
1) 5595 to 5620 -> 7.51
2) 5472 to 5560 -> 7.71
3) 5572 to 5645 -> 7.46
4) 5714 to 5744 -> 7.5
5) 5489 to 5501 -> 7.92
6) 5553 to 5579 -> 7.4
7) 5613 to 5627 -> 7.69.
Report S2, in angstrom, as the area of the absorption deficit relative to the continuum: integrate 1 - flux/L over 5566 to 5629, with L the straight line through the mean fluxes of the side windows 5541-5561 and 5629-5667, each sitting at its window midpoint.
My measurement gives 1.3 angstrom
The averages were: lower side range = 7.61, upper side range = 7.53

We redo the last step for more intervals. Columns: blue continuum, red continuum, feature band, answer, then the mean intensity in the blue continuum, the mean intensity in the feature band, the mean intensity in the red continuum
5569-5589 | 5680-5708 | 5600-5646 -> -1.6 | 7.28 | 7.57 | 7.38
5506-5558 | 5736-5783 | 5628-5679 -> 0.5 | 7.68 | 7.53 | 7.56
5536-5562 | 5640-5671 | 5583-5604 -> 0.9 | 7.64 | 7.25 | 7.5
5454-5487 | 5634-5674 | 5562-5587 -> 0.8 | 7.66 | 7.34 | 7.52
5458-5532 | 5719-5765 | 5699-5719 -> 0.7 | 7.73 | 7.3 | 7.55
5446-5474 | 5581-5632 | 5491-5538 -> -1.2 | 7.61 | 7.75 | 7.45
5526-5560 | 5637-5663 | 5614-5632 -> -0.2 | 7.62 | 7.65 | 7.56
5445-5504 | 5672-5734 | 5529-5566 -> 0.1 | 7.7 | 7.59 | 7.44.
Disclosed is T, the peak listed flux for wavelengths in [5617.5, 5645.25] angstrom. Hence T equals 7.73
